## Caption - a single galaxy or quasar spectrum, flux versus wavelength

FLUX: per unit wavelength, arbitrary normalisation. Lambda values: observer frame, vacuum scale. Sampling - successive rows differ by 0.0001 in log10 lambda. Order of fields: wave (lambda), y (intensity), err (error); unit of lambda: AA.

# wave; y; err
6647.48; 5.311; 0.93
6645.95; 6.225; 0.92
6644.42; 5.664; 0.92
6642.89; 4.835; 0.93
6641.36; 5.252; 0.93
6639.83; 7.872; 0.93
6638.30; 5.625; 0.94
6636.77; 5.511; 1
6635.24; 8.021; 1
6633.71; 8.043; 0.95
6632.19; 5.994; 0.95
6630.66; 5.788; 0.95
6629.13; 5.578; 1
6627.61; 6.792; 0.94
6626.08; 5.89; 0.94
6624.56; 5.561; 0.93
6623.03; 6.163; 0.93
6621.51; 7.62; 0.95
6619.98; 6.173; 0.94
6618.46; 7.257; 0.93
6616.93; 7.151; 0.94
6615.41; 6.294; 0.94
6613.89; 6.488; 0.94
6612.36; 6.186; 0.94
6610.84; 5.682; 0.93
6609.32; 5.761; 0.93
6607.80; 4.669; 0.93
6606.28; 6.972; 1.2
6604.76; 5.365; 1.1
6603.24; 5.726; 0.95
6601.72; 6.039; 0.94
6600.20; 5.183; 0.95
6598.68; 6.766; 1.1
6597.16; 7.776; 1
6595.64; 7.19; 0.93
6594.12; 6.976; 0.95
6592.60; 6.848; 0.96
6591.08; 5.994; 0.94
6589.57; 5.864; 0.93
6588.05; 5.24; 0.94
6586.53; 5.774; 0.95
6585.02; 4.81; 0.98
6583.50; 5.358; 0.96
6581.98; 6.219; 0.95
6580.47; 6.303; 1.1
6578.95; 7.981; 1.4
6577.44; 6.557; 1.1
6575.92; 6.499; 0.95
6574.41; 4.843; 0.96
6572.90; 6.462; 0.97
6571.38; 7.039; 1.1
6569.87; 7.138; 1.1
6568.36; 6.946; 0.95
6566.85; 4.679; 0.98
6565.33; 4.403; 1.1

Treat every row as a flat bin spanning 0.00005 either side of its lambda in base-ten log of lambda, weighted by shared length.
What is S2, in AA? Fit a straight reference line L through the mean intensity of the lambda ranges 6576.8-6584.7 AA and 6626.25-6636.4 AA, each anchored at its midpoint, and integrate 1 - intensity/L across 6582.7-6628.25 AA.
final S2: 2.2 AA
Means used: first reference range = 6.39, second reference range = 6.61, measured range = 6.18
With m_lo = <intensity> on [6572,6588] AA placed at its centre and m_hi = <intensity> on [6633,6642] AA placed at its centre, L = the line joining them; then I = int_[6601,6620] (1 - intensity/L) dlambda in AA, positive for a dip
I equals 0.8 AA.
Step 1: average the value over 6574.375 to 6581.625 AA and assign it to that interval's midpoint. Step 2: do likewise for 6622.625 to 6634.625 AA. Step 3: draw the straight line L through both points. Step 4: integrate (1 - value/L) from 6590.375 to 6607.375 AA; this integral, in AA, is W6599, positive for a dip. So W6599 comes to 0.1 AA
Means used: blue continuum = 6.59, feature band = 6.4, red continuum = 6.25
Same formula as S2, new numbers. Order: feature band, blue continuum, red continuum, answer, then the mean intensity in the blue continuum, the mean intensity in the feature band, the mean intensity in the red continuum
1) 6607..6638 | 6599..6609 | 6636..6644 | -3.0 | 5.71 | 6.32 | 5.81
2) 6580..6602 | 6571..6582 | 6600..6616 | 0.1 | 6.49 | 6.16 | 5.87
